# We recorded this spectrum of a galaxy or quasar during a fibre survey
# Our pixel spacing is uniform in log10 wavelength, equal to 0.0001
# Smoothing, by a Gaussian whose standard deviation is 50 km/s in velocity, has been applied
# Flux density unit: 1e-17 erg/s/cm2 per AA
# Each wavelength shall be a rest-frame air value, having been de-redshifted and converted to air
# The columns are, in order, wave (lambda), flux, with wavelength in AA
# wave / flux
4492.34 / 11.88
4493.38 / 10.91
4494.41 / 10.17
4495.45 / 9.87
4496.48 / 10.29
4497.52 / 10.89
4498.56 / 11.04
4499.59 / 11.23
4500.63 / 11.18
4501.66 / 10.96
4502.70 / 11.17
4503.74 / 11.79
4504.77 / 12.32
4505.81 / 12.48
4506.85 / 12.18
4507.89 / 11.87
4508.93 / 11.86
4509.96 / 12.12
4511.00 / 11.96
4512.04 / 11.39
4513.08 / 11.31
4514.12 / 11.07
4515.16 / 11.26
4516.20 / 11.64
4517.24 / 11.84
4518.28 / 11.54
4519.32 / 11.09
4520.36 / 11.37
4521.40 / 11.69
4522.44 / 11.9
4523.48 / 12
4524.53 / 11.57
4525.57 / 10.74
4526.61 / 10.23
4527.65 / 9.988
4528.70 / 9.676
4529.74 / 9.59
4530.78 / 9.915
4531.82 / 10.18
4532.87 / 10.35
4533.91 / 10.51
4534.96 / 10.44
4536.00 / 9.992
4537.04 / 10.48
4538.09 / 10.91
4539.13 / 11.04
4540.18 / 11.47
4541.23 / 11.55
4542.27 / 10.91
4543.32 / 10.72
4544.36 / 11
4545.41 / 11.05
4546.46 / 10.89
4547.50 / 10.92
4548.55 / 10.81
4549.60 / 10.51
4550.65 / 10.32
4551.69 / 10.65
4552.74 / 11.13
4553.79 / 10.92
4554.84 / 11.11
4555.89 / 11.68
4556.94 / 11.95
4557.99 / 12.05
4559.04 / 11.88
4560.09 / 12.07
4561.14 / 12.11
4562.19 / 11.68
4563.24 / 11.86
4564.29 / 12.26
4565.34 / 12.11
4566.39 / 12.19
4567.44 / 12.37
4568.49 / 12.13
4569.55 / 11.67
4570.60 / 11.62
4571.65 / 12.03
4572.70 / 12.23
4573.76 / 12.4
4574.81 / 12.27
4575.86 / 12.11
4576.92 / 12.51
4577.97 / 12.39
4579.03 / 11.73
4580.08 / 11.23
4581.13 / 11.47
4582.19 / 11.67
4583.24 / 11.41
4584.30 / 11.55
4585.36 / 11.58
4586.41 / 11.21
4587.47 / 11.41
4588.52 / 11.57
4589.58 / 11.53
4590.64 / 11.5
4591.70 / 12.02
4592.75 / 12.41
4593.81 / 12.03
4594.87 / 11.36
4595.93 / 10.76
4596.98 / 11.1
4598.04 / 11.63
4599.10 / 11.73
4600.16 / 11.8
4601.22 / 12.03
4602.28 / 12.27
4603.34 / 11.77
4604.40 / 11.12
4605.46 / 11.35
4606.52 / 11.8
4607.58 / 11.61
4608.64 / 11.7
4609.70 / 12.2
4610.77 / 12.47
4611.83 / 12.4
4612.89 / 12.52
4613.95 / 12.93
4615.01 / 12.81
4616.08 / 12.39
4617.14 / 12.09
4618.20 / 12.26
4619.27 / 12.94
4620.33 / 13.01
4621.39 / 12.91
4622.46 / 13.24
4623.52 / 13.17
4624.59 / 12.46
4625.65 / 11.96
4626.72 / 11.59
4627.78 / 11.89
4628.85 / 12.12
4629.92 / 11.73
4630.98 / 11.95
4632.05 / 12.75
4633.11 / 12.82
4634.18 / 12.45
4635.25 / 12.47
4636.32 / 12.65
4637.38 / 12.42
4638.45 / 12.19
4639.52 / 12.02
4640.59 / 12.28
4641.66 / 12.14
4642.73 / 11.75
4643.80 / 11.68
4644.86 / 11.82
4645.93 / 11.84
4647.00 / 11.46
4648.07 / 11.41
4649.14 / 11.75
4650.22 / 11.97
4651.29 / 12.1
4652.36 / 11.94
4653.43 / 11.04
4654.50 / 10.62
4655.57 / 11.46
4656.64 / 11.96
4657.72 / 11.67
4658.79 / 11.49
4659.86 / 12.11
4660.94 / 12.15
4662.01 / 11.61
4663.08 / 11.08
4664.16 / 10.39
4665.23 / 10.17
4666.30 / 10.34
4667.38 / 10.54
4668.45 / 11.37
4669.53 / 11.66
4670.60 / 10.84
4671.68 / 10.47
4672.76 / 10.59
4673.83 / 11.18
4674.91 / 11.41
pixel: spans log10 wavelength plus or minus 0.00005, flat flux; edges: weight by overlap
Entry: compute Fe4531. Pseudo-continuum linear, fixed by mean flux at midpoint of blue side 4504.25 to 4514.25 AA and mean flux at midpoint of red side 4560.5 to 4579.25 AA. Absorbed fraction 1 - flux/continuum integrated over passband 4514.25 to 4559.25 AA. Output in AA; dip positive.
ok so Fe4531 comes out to 3.8 AA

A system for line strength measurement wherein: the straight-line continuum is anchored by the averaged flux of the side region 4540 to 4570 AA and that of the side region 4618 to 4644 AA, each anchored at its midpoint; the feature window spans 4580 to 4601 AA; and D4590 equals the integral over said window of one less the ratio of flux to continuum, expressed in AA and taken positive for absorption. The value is 0.5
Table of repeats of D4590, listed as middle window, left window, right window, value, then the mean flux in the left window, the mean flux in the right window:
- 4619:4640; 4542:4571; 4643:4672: -1.90 AA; 11.5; 11.4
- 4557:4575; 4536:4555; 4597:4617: -1.27 AA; 10.9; 12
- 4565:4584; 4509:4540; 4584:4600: -0.92 AA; 11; 11.6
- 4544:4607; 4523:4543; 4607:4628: -0.65 AA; 10.6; 12.4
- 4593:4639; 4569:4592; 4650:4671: -2.35 AA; 11.8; 11.3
